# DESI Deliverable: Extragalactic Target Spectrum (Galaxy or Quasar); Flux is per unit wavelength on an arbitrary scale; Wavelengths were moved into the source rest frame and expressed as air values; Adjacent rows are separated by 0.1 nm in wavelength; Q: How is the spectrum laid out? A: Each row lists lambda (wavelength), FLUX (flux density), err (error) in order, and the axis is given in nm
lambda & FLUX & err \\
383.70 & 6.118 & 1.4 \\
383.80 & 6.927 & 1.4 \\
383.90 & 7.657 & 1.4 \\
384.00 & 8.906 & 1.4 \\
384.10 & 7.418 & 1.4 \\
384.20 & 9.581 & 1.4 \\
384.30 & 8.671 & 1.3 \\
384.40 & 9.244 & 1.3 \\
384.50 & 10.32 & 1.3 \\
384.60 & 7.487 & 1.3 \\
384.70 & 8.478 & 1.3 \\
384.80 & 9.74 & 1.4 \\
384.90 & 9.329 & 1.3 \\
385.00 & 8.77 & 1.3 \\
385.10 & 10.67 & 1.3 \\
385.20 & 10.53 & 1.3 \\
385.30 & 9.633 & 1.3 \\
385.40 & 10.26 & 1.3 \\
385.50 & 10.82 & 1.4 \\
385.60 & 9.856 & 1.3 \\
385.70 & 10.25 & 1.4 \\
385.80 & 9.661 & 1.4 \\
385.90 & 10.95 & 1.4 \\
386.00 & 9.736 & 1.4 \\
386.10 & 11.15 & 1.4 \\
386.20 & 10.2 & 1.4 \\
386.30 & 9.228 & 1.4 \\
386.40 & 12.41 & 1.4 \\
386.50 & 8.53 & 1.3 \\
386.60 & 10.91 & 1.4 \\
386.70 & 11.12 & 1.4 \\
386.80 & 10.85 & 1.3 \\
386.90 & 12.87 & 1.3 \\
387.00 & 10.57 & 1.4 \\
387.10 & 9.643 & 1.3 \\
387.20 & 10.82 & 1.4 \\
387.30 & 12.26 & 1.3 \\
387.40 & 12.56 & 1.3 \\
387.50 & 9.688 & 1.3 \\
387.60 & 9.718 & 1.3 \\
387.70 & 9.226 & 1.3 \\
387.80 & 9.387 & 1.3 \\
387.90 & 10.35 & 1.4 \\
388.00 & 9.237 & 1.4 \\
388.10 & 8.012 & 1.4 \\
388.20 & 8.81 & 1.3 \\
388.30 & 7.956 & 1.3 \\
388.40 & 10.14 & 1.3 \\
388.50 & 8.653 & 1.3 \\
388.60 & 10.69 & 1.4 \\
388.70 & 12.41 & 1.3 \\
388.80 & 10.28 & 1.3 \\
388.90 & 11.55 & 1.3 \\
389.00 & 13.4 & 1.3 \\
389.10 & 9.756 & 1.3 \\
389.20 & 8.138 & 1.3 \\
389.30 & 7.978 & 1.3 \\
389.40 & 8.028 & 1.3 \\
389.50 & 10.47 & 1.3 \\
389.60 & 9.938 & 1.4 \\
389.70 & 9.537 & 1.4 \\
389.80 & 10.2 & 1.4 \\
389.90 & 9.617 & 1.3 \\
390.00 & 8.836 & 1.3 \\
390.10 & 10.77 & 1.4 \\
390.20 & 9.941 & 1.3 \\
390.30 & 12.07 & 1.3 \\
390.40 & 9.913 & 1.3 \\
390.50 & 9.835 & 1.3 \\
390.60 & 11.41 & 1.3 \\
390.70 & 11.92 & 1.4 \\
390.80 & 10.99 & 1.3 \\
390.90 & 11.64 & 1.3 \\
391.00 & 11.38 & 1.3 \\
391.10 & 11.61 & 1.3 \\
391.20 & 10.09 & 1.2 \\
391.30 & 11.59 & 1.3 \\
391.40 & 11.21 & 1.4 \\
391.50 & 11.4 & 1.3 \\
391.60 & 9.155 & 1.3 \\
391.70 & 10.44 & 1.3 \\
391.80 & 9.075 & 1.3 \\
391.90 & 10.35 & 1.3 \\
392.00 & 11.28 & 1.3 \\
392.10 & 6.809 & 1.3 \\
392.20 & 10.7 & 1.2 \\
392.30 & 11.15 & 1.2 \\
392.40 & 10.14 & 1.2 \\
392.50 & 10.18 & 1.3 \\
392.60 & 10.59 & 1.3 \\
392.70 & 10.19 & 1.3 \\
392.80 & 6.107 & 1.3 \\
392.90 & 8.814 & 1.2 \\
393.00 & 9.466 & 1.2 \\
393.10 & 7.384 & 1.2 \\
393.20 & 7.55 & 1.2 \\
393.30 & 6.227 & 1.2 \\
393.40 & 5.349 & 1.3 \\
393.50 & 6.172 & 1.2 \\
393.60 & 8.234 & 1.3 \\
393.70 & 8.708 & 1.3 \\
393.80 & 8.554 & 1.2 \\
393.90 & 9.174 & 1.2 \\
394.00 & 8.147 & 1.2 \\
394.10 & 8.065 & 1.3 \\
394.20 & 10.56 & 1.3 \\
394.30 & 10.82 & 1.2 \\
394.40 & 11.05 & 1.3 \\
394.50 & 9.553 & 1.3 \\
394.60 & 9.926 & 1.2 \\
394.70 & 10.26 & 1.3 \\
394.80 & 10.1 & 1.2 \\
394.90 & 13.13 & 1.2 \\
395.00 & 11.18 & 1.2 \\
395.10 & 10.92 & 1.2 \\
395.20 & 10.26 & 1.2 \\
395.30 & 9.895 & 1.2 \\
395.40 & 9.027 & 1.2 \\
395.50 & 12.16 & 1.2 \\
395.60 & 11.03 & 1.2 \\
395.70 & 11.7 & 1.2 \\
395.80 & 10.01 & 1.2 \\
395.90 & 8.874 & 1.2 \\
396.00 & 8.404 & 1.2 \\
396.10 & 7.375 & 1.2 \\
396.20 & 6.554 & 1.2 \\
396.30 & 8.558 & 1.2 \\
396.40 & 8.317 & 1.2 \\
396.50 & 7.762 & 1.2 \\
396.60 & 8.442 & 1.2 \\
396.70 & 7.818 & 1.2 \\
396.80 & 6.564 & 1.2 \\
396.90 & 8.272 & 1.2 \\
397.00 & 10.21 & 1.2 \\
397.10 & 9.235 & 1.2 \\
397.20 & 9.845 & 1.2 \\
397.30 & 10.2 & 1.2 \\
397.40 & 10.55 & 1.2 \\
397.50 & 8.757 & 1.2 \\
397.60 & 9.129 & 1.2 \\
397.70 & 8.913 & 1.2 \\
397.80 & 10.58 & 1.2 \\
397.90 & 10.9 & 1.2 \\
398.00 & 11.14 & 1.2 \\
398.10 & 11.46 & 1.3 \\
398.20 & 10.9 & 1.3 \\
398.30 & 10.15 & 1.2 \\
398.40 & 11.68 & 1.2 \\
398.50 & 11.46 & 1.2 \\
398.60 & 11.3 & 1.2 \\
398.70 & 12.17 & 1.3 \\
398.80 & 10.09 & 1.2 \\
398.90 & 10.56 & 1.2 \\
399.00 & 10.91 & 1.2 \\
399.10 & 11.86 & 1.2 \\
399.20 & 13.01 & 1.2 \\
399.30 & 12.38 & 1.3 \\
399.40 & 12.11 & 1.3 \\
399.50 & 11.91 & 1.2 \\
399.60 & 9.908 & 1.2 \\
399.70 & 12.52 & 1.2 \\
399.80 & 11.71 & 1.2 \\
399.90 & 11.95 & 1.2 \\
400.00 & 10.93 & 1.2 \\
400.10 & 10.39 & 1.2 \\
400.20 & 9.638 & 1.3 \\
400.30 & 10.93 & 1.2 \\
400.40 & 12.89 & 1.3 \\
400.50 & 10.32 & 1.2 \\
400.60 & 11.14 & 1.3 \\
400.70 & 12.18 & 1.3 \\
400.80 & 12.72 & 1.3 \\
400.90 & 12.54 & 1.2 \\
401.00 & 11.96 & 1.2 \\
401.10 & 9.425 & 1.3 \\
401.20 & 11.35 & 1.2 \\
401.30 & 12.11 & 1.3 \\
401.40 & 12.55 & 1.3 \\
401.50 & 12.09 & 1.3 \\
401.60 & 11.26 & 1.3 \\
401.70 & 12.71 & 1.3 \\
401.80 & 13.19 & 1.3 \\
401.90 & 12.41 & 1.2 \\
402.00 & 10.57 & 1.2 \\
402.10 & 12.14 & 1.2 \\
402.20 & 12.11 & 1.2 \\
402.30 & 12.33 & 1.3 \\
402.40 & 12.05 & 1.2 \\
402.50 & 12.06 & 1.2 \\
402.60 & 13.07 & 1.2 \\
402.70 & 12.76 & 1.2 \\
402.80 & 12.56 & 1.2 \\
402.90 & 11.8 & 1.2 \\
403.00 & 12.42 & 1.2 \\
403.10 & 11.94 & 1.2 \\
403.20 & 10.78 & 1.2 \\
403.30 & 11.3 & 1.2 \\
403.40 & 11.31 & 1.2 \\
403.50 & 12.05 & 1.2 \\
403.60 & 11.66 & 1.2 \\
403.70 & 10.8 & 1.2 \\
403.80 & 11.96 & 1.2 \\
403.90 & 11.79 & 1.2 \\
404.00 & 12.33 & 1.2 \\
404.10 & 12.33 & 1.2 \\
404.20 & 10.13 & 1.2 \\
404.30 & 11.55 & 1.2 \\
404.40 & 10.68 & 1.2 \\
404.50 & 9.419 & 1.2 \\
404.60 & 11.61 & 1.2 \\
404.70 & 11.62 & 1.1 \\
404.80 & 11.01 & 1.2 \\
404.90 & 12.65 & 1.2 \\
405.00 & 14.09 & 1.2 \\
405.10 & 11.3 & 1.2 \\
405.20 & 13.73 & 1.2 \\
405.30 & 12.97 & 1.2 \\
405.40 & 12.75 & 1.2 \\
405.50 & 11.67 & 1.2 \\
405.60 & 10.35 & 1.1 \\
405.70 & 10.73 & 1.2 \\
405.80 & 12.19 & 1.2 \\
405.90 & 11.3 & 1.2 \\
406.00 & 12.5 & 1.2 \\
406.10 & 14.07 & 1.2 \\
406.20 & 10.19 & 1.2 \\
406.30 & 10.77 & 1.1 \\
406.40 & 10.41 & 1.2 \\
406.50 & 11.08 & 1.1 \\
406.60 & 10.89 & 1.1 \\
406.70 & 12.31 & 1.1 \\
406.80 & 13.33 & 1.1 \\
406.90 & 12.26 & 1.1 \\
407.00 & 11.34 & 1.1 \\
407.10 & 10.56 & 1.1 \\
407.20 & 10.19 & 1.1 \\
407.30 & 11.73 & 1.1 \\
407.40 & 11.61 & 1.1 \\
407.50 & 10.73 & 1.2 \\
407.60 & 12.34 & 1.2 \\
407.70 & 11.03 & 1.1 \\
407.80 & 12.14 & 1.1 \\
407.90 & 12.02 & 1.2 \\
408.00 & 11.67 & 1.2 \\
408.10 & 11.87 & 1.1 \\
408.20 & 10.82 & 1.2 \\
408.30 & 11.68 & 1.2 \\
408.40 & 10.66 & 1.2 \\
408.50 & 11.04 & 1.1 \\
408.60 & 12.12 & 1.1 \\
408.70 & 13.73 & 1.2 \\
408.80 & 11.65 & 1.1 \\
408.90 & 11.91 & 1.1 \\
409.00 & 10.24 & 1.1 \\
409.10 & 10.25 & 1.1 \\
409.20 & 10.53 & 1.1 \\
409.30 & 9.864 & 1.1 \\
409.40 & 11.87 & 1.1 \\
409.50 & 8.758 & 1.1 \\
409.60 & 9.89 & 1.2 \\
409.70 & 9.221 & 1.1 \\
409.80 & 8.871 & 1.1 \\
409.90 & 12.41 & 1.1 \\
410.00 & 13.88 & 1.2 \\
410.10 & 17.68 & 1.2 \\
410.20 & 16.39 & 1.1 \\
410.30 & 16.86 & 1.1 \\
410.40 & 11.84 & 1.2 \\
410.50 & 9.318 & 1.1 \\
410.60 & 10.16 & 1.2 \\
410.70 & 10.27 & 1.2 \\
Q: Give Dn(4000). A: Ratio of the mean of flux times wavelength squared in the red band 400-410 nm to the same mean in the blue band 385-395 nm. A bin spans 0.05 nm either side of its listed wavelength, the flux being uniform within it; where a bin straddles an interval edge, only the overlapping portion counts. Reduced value 1.25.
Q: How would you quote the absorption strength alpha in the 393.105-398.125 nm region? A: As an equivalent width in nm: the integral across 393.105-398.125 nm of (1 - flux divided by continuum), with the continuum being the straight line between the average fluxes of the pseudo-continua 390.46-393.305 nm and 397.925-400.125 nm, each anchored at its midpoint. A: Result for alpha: 0.680 nm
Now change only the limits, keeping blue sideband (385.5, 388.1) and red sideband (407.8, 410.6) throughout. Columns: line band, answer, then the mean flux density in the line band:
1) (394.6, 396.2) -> 0.110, 10.2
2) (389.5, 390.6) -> 0.047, 10.1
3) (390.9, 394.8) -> 0.476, 9.44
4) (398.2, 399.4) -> -0.034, 11.4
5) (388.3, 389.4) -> 0.046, 10.1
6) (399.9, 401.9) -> -0.069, 11.6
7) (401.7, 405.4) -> -0.174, 11.9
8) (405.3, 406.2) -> -0.030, 11.9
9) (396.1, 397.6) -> 0.324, 8.62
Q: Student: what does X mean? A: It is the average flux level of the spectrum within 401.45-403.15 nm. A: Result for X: 12.2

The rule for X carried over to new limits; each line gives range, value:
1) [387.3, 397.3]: 9.67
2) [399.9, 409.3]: 11.7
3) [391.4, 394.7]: 9.15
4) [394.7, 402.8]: 10.8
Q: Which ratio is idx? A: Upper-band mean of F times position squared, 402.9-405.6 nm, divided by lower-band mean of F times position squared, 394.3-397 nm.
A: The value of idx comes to 1.28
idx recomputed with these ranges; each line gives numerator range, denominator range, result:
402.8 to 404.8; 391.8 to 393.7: 1.39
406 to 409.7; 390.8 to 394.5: 1.29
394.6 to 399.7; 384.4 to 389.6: 1.07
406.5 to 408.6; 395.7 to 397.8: 1.38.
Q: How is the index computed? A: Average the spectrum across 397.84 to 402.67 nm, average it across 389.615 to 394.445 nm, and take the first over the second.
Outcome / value 1.2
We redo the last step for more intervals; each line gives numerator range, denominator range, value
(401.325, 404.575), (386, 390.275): 1.16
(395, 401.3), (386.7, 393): 1.02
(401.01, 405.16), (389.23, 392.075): 1.14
